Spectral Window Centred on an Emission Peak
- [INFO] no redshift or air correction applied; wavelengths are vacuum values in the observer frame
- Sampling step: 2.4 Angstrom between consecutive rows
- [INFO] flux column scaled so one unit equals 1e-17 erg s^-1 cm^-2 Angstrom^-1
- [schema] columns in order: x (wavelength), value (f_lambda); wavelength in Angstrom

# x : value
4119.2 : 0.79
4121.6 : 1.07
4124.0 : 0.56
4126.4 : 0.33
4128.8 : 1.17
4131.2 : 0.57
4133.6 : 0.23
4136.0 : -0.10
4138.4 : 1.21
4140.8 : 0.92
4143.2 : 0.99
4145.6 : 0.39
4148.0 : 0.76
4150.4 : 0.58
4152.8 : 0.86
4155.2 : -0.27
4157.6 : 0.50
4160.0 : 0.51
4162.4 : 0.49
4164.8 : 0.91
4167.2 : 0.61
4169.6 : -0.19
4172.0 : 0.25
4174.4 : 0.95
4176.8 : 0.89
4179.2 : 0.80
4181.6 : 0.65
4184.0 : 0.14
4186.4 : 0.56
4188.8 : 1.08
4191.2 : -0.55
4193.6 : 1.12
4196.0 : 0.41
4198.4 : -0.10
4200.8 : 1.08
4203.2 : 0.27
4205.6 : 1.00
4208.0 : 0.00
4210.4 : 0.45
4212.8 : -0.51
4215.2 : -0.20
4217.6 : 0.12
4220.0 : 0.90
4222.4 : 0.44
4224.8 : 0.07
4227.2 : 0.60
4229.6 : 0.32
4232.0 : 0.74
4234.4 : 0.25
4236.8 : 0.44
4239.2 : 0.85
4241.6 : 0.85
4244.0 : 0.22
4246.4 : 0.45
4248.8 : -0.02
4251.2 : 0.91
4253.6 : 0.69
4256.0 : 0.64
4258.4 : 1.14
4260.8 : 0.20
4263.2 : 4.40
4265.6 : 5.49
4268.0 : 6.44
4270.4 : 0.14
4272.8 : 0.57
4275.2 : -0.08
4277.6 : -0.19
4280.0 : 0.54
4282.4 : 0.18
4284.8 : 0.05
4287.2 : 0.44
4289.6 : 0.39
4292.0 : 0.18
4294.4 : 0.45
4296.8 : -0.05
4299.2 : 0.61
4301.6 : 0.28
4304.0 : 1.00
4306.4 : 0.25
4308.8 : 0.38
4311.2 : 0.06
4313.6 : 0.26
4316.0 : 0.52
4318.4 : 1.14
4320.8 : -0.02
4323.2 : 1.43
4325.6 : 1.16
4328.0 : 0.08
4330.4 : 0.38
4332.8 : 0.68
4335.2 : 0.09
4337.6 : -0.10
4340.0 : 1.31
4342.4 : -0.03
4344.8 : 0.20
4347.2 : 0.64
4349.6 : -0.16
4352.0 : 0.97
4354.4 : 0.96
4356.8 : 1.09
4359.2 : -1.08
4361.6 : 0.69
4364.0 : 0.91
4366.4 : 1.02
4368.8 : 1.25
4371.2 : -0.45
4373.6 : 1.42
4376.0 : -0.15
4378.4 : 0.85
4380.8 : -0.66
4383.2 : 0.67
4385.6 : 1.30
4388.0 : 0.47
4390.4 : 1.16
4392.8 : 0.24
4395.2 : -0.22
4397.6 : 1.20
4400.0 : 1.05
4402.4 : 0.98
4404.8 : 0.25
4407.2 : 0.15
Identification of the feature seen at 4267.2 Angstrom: [O II]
